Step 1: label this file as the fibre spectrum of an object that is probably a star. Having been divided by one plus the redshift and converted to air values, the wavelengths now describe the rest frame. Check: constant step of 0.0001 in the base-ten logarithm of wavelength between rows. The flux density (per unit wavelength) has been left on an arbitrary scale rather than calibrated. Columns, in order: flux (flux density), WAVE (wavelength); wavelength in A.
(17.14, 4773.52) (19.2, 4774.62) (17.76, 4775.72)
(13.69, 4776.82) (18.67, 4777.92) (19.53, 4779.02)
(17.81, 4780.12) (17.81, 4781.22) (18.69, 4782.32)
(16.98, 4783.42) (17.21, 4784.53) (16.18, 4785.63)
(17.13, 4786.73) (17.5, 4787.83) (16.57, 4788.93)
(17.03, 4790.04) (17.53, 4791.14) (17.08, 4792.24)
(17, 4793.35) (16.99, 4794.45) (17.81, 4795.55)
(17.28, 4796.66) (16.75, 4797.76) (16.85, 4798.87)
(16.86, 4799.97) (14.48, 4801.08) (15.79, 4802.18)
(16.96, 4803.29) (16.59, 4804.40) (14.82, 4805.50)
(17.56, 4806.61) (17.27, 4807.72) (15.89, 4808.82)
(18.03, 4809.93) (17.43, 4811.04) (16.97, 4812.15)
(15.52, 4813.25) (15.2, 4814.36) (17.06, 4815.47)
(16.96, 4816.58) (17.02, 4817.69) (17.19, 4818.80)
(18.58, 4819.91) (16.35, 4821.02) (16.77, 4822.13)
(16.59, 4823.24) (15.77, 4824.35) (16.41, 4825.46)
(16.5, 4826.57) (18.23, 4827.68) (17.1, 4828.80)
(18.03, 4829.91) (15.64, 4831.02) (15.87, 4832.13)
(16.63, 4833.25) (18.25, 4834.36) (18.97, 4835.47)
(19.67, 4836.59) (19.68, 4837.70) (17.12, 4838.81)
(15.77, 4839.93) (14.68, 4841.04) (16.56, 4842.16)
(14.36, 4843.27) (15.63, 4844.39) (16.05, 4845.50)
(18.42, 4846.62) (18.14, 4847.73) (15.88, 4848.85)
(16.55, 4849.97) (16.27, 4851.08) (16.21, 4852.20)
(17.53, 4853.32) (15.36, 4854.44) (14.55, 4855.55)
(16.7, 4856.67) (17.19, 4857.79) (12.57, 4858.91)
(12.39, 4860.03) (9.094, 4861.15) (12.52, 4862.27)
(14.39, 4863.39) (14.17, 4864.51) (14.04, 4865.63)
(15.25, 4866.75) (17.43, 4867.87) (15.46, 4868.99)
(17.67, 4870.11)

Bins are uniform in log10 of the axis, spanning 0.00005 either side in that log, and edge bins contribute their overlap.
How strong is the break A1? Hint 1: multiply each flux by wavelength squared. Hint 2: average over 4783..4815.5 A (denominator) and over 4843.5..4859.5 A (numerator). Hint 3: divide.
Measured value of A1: 1.0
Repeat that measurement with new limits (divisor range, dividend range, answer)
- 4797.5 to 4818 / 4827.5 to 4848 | 1.05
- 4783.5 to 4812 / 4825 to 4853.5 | 1.02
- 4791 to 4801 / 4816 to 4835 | 1.01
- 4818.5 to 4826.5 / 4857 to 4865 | 0.80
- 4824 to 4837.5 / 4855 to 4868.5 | 0.83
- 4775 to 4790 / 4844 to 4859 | 0.97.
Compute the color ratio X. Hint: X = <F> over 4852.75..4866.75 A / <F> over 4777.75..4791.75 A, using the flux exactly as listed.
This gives 0.81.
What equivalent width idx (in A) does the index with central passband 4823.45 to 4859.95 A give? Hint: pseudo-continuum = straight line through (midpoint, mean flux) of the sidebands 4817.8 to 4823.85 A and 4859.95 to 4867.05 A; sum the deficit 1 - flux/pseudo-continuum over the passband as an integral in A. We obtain -3.6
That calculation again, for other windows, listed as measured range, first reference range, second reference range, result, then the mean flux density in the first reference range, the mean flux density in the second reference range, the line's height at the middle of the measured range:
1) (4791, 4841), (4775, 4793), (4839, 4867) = -1.78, 17.3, 15.2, 16.4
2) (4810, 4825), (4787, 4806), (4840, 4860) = -0.32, 16.7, 15.9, 16.4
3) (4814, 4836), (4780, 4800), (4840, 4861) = -0.85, 17.2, 15.7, 16.3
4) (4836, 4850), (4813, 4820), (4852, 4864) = -1.49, 16.7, 14.3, 15.2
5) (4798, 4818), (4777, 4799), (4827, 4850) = 0.83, 17.4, 17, 17.2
